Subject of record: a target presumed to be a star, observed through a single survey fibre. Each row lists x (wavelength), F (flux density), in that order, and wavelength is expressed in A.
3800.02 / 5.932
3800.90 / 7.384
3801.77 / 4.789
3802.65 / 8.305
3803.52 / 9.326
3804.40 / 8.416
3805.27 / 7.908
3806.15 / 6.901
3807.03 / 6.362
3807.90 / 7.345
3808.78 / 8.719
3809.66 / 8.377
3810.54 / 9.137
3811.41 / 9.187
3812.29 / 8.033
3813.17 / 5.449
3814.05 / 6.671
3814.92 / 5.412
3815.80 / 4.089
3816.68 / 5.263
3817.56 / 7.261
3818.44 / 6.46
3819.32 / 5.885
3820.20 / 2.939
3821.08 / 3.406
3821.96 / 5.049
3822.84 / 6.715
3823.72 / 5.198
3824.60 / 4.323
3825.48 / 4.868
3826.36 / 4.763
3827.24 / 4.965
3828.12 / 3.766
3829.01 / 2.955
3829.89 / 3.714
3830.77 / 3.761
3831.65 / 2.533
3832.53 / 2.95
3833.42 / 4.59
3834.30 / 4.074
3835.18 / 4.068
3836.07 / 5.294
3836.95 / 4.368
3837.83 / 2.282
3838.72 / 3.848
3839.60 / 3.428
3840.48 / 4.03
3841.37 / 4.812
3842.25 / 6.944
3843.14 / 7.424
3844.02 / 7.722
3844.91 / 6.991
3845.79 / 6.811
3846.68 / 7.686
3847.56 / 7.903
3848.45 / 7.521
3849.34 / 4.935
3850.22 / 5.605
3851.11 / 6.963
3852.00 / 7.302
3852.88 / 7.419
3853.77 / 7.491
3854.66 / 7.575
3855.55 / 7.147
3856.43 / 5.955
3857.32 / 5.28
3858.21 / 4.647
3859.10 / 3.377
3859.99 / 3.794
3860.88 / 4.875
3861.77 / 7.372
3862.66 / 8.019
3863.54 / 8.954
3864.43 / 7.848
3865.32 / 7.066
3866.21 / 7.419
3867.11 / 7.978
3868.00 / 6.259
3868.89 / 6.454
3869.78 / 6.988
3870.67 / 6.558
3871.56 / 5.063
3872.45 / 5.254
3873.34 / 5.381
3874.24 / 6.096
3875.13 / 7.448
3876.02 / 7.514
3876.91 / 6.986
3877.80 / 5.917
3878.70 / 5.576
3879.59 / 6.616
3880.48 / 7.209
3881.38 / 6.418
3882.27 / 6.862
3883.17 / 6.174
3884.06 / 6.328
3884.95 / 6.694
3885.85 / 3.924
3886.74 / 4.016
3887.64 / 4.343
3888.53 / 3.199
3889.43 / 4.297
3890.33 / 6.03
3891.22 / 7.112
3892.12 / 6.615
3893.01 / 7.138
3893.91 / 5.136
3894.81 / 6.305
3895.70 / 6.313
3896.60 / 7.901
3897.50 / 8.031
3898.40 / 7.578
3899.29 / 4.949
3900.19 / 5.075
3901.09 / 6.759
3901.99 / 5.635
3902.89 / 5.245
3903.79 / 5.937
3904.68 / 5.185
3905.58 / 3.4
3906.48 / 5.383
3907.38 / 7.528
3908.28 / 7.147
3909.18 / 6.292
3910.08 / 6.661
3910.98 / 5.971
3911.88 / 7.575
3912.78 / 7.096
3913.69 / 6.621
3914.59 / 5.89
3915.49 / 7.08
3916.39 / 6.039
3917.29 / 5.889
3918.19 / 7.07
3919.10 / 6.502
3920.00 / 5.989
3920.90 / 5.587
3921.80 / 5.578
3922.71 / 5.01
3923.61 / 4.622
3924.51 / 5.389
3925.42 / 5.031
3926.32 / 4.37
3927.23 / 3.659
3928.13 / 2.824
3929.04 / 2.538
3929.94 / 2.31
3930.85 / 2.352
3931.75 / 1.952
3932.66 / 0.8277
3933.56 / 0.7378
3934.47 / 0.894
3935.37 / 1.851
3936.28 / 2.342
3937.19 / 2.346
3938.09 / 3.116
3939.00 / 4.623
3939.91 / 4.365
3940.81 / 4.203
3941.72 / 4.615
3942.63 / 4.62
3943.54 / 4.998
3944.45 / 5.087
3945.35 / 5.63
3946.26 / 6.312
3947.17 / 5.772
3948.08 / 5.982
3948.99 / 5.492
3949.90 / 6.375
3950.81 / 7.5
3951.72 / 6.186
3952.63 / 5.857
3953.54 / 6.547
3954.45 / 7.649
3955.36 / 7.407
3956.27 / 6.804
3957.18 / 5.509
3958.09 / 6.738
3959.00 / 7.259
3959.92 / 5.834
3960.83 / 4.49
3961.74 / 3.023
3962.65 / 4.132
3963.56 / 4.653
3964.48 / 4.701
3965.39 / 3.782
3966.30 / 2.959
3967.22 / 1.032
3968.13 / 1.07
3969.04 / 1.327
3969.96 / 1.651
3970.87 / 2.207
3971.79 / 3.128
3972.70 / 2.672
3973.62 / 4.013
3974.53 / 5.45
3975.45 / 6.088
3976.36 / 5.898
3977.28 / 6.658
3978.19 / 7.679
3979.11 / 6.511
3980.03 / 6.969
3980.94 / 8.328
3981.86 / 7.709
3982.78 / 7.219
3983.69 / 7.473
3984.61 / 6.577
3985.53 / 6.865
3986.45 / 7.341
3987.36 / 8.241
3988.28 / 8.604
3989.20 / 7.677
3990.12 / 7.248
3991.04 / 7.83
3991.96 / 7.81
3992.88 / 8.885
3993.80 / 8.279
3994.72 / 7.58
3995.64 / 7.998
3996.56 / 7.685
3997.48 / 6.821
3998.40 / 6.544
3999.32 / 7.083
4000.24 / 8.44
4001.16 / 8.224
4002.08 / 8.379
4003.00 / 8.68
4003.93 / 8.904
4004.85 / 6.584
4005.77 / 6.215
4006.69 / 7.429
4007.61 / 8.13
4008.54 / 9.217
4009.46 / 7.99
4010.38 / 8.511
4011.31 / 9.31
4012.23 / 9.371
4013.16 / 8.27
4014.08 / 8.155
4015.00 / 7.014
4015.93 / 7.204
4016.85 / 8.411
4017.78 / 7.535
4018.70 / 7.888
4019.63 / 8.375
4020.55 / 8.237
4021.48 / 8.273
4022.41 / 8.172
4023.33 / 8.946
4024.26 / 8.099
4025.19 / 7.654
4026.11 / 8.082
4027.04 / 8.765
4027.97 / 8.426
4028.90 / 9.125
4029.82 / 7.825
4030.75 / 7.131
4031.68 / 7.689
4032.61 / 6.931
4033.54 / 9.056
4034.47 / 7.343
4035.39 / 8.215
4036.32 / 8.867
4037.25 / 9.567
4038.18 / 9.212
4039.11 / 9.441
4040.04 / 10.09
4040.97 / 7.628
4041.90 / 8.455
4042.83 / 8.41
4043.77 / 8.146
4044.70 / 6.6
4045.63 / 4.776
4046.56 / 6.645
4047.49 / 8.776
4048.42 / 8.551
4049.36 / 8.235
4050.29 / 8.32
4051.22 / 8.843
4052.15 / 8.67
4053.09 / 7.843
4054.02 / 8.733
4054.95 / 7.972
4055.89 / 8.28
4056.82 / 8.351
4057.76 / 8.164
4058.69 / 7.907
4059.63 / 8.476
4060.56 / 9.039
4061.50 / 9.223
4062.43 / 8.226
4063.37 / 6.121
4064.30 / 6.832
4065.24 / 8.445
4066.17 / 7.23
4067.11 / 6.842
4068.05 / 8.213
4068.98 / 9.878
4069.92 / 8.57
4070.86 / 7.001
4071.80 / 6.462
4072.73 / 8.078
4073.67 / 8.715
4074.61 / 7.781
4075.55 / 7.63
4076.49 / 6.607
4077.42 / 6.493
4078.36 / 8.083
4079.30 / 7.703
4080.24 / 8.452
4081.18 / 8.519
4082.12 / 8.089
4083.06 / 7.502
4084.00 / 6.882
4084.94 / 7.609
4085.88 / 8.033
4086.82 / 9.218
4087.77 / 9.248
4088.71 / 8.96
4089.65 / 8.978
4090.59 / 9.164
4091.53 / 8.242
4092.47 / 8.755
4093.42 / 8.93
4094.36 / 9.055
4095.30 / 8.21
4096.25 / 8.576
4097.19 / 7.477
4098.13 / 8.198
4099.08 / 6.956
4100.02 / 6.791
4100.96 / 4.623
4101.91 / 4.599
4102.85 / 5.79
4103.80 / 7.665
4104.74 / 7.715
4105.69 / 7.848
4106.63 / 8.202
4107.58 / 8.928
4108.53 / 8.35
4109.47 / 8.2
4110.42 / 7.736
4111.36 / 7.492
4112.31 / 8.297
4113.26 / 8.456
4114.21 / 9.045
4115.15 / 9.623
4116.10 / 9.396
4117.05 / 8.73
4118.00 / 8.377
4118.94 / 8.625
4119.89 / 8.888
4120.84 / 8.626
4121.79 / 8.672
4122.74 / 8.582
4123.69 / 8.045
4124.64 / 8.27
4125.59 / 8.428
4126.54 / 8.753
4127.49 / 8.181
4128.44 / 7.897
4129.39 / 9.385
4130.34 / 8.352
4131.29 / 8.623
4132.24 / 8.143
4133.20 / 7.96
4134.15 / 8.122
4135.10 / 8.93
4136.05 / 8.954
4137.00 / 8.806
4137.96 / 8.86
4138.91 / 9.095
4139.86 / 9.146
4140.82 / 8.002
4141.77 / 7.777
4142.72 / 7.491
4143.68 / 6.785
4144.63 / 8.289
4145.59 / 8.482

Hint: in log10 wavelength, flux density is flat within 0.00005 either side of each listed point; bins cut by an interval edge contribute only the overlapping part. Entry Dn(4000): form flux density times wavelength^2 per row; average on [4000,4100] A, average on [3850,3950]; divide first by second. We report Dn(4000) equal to 1.57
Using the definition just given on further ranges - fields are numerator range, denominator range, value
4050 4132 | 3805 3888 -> 1.55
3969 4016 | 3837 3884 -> 1.20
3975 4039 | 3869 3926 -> 1.38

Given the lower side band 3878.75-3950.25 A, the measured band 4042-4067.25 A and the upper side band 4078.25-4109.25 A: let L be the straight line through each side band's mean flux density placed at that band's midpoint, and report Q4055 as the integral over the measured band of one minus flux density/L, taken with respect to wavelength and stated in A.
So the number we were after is -2.09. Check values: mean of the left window 5.22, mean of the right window 7.92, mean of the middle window 7.93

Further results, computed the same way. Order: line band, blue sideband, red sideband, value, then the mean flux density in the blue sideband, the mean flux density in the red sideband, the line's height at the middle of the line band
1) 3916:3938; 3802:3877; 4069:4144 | 9.51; 6.03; 8.13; 6.72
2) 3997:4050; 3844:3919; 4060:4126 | -4.27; 6.32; 8.03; 7.47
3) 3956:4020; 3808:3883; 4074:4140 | 5.41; 5.93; 8.18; 7.15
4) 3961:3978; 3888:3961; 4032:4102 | 6.96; 5.33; 8.03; 6.18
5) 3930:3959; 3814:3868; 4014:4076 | 9.30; 5.57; 8.09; 6.85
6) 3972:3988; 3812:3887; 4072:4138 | 1.02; 5.76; 8.15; 6.98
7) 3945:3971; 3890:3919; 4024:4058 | 7.54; 6.33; 8.19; 7.06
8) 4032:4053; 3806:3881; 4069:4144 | -1.68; 5.93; 8.13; 7.6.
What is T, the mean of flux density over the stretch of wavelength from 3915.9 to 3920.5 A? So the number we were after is 6.3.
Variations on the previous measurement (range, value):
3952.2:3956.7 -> 6.86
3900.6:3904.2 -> 5.87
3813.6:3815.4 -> 6.01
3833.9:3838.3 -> 4.01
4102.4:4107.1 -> 7.45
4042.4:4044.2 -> 8.24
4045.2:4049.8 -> 7.41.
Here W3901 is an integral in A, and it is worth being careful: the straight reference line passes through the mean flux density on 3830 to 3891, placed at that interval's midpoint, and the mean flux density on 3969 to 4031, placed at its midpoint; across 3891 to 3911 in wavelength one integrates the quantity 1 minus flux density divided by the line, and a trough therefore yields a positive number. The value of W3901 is 0.24 A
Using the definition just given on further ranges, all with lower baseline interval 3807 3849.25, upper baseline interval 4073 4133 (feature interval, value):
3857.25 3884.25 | -2.2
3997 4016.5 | -2.0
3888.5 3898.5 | -0.4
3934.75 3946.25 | 4.5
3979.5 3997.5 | -1.6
